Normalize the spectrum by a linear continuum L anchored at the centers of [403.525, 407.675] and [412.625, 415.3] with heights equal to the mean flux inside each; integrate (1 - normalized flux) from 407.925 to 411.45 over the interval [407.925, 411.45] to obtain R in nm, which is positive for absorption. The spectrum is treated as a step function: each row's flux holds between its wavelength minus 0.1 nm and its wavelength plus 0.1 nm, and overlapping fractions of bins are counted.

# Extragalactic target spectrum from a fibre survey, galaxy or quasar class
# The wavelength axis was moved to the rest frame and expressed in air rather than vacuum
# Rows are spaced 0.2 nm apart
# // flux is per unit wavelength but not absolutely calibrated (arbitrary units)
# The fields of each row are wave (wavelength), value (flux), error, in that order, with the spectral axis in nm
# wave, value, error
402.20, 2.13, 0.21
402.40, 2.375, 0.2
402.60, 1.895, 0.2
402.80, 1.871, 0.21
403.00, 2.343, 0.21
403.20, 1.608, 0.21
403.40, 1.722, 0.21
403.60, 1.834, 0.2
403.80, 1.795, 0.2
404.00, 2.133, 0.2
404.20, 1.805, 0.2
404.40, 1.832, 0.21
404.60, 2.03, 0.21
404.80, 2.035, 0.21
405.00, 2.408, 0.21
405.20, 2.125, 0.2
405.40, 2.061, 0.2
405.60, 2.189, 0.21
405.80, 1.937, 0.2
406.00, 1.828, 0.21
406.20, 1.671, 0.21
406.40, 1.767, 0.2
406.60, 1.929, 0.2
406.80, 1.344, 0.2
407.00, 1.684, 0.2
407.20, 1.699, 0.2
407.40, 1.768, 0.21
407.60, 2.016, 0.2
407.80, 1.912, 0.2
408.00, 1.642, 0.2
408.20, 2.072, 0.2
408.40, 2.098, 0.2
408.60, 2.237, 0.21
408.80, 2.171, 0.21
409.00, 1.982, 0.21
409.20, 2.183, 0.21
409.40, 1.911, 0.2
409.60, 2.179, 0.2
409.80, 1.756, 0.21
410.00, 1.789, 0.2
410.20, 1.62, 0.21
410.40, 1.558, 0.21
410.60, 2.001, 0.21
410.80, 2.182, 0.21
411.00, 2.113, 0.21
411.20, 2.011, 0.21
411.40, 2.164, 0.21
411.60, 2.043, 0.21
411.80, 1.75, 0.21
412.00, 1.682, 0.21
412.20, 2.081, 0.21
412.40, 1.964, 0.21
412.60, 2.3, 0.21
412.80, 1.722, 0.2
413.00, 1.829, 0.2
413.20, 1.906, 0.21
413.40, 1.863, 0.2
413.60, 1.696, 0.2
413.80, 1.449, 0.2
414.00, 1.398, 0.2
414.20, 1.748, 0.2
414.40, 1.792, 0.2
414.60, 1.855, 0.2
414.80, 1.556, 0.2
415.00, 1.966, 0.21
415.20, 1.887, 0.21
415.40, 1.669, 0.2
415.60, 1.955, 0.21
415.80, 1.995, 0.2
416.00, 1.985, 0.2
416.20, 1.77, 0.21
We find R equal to -0.29 nm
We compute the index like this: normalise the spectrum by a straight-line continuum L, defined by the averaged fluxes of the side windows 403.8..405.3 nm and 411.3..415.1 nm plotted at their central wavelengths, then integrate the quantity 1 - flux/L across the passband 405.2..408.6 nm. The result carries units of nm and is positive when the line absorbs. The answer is 0.19 nm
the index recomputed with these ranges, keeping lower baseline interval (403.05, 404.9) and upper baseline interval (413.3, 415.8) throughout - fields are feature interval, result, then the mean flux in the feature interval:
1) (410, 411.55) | -0.13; 1.94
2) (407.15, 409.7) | -0.24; 2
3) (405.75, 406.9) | 0.07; 1.74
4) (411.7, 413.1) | -0.10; 1.9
